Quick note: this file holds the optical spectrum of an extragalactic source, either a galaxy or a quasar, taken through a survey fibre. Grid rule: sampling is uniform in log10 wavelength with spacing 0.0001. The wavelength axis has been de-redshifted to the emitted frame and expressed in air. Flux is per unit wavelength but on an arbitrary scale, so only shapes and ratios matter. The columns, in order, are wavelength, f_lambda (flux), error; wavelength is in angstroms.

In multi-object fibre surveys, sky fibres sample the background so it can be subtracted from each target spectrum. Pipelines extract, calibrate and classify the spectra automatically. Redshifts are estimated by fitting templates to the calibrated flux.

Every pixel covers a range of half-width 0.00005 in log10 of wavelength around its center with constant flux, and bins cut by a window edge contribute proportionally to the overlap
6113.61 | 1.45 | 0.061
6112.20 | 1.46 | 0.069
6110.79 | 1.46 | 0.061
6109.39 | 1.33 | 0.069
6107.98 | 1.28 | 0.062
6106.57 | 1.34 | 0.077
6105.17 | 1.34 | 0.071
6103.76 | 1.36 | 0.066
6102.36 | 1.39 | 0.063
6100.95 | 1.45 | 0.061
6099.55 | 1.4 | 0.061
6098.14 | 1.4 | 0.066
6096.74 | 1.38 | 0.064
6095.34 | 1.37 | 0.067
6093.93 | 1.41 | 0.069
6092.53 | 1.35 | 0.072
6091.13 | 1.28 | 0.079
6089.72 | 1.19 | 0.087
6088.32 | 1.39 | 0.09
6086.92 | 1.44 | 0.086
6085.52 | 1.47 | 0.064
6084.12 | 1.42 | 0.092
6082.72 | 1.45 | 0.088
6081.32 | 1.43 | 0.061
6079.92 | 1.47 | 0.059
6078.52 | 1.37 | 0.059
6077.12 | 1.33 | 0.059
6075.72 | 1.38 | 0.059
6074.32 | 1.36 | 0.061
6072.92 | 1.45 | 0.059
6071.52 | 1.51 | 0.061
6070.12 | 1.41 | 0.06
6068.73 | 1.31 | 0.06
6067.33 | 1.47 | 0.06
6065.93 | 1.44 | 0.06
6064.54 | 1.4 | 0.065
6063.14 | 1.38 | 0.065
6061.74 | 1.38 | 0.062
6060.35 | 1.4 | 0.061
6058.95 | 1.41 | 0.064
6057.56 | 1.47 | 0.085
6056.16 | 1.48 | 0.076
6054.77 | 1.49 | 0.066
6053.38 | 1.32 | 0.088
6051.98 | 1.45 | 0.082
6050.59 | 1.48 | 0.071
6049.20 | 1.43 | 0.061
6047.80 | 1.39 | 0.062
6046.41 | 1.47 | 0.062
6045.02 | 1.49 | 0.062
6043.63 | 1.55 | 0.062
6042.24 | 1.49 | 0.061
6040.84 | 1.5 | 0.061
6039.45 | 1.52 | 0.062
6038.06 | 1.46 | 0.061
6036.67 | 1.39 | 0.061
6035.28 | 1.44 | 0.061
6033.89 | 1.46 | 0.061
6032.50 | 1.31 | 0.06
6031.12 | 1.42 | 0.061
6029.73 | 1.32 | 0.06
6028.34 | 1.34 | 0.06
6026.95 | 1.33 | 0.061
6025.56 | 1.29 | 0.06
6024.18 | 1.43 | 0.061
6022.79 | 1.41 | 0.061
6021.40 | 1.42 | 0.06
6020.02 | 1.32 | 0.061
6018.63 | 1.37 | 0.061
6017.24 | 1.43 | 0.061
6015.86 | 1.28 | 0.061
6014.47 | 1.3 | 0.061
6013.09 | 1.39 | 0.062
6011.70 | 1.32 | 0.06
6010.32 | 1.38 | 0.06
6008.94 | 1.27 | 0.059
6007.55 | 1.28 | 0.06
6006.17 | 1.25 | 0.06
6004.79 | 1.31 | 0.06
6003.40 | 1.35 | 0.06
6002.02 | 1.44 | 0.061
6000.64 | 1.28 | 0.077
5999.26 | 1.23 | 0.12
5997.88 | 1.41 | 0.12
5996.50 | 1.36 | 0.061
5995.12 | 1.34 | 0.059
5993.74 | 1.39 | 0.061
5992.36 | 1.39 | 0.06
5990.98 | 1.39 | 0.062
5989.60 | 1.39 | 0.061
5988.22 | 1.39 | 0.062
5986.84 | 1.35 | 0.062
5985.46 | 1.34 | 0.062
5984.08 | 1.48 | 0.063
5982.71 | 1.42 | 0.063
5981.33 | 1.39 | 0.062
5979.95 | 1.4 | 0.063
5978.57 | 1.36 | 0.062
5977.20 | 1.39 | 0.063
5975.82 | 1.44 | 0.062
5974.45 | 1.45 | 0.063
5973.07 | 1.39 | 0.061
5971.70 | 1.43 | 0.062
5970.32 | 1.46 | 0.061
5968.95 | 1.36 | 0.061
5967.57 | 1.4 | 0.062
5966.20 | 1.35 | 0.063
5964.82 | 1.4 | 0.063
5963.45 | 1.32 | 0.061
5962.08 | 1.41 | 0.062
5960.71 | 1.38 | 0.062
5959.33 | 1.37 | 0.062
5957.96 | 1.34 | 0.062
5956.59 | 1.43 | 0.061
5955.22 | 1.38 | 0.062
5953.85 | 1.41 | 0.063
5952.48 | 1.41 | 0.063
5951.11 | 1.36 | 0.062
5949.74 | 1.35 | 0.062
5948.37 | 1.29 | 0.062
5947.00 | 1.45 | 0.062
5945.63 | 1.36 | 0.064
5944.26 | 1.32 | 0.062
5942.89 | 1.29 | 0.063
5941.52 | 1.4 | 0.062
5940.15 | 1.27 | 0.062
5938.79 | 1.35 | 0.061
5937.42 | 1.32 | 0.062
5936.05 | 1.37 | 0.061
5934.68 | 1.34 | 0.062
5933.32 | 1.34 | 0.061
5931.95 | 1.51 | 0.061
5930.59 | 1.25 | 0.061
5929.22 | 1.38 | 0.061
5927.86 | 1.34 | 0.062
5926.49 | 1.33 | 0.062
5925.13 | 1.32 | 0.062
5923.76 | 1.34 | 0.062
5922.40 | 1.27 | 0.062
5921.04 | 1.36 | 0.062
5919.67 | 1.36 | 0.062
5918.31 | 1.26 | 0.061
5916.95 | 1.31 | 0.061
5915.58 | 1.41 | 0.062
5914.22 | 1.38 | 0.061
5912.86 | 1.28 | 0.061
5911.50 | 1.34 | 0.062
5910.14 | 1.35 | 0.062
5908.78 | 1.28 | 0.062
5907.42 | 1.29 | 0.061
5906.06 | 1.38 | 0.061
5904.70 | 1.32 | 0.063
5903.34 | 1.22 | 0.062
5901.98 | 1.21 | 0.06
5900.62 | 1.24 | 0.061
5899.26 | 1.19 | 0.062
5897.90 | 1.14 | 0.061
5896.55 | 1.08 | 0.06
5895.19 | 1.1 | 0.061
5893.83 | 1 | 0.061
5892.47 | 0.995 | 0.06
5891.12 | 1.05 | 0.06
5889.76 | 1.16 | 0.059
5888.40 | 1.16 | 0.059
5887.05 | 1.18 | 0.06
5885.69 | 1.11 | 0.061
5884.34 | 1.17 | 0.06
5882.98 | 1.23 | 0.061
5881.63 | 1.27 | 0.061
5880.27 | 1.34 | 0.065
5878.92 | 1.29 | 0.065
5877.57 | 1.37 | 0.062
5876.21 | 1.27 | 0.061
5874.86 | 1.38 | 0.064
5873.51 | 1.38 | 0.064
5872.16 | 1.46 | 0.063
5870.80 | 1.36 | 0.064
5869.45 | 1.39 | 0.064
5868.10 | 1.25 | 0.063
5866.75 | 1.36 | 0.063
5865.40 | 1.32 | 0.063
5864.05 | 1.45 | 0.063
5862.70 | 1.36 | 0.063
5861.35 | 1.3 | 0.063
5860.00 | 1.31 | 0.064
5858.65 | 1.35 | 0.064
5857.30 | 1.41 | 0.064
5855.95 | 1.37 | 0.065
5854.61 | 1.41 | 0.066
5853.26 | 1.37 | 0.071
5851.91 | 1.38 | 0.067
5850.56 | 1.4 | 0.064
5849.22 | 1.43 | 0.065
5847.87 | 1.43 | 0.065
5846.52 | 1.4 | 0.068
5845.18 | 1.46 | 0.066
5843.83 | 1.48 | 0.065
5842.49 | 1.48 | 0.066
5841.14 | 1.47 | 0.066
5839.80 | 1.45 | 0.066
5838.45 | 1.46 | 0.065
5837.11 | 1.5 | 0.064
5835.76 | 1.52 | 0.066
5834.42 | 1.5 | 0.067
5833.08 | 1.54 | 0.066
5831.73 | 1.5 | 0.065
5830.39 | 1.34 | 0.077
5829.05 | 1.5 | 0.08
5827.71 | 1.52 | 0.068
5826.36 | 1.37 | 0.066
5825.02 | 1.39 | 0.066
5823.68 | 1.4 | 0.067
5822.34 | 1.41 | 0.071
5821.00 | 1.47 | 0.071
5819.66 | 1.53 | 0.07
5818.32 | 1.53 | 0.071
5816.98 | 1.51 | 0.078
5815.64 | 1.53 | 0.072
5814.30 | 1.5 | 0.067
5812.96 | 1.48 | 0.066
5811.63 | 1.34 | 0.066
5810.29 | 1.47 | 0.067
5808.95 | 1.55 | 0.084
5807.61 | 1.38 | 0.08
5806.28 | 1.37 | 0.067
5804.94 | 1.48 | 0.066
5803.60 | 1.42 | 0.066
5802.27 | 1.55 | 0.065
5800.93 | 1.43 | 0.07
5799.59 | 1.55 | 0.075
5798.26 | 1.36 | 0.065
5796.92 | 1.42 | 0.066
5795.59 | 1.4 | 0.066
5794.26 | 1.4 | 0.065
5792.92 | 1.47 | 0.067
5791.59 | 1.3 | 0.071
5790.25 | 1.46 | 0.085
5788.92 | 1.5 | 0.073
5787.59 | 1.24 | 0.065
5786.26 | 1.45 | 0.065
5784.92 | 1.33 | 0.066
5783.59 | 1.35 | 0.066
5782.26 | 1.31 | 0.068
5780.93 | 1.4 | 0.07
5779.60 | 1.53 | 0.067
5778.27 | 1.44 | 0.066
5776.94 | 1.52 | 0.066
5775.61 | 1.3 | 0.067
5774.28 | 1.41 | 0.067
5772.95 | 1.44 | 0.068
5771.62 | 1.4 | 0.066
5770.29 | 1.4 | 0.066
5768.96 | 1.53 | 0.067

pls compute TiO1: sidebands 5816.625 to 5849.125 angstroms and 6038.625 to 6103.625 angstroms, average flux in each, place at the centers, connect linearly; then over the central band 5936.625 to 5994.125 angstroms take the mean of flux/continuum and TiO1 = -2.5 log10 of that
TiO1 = 0.04 mag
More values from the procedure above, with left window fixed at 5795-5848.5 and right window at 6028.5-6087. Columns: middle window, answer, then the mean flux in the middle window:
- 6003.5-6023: 0.08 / 1.34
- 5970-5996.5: 0.03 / 1.4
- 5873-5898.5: 0.21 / 1.19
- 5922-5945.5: 0.08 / 1.34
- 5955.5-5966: 0.05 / 1.38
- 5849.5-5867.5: 0.07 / 1.37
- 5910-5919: 0.09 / 1.33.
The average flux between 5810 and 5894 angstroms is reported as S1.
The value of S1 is 1.37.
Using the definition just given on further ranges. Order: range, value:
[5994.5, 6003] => 1.34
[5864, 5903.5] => 1.23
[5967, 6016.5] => 1.37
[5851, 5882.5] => 1.35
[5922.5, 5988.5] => 1.37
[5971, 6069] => 1.39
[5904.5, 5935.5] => 1.34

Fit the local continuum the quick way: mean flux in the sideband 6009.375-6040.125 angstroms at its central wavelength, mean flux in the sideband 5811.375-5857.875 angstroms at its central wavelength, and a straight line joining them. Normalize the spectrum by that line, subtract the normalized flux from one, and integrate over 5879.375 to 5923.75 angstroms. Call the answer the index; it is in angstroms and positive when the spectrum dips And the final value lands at 5.95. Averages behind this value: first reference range 1.45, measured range 1.23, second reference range 1.38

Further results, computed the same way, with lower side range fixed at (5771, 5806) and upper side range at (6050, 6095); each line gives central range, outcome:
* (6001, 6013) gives 0.7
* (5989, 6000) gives 0.4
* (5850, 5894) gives 3.7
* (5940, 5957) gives 0.5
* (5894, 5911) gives 2.2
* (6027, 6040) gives 0.0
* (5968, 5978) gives 0.0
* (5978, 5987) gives 0.1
